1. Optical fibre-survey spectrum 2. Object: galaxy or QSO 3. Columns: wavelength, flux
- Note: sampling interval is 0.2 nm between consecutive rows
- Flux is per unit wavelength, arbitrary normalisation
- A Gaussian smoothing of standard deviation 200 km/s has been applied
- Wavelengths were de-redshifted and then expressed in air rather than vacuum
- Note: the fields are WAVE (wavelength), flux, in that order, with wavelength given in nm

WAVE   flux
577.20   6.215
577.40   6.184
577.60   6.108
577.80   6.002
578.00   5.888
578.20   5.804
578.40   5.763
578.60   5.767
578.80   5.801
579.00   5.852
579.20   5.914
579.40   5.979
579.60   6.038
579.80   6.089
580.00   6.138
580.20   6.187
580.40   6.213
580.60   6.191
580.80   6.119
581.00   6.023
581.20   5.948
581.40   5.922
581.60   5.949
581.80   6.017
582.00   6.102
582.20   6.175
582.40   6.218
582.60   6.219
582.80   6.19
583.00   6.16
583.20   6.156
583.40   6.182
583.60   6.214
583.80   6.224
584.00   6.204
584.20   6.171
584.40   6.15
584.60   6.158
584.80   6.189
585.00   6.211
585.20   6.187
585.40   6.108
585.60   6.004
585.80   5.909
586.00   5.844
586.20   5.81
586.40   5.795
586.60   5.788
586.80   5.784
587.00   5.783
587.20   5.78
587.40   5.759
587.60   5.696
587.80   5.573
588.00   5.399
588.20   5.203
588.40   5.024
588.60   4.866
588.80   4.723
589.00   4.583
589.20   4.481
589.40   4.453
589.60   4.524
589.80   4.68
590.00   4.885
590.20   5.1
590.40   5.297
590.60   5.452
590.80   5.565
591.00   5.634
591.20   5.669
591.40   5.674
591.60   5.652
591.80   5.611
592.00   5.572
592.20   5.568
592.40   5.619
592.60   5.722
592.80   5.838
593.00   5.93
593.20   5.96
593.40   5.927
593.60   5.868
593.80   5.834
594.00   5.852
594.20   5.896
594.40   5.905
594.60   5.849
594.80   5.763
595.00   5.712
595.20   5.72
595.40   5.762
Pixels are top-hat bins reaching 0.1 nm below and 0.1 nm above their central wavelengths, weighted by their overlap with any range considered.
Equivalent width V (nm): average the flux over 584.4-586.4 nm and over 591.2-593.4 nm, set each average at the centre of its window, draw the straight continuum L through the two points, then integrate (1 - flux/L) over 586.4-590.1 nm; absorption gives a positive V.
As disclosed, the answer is 0.46 nm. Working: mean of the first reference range 6.04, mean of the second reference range 5.72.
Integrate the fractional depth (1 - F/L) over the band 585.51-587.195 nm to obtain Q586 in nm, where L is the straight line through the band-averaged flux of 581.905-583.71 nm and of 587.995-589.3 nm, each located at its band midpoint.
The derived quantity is -0.14 nm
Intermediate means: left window 6.18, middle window 5.84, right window 4.86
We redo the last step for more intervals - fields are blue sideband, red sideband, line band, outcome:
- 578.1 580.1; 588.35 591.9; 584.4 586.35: -0.21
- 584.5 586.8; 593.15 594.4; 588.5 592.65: 0.51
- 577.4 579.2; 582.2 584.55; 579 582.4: -0.02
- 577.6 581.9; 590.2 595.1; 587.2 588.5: 0.08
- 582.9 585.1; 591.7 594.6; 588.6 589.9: 0.30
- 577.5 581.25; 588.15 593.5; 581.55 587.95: -0.39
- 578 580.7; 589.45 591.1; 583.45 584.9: -0.15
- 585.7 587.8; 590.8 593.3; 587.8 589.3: 0.21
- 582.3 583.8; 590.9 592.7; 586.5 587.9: 0.05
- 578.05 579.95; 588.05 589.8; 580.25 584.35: -0.46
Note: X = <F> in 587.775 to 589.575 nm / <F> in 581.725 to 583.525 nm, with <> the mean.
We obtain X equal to 0.79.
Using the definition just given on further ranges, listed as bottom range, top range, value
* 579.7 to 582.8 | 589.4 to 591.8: 0.86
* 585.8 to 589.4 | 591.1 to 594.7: 1.07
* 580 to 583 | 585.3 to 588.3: 0.94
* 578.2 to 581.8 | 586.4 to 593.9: 0.91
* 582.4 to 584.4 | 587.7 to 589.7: 0.79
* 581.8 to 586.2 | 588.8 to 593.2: 0.87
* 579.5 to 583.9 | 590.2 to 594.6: 0.93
